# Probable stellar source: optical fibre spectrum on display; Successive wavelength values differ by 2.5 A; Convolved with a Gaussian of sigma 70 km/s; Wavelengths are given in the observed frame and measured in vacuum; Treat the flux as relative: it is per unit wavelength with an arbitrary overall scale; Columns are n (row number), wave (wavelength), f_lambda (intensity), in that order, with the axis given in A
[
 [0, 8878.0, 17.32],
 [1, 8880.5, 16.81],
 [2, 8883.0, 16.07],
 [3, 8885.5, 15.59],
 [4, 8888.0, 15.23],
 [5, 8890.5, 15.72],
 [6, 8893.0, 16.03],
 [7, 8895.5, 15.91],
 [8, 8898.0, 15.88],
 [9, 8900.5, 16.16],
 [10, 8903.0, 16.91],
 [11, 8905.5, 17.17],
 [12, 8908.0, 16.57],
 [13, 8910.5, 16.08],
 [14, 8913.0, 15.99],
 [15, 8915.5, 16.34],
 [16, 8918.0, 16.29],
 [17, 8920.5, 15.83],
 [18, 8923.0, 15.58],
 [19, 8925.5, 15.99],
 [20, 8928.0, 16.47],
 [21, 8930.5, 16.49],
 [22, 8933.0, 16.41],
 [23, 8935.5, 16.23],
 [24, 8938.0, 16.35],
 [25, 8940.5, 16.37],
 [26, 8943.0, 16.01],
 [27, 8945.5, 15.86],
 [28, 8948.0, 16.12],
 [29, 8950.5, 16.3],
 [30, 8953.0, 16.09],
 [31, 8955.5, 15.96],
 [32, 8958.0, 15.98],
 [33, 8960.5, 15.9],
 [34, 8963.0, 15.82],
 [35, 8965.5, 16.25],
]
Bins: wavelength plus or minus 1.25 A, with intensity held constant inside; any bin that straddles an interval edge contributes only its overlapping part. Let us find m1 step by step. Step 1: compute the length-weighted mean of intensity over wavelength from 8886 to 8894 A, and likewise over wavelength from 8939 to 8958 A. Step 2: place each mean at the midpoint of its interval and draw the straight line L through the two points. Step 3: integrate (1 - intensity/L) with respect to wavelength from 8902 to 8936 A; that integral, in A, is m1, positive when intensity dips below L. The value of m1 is -0.9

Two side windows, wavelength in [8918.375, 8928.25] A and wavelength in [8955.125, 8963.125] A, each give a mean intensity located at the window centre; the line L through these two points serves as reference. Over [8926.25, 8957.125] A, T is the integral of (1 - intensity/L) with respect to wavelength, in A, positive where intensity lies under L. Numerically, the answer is -0.5 A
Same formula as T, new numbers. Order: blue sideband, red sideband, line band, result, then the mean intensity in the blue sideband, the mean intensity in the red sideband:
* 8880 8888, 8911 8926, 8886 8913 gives -0.3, 16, 16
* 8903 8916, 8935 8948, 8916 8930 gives 0.2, 16.5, 16.2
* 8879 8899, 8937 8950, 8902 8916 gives -0.4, 15.9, 16.1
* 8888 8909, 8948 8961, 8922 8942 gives -0.1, 16.2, 16.1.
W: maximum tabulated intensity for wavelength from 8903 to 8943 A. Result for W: 17.17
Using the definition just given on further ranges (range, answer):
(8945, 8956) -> 16.3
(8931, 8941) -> 16.41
